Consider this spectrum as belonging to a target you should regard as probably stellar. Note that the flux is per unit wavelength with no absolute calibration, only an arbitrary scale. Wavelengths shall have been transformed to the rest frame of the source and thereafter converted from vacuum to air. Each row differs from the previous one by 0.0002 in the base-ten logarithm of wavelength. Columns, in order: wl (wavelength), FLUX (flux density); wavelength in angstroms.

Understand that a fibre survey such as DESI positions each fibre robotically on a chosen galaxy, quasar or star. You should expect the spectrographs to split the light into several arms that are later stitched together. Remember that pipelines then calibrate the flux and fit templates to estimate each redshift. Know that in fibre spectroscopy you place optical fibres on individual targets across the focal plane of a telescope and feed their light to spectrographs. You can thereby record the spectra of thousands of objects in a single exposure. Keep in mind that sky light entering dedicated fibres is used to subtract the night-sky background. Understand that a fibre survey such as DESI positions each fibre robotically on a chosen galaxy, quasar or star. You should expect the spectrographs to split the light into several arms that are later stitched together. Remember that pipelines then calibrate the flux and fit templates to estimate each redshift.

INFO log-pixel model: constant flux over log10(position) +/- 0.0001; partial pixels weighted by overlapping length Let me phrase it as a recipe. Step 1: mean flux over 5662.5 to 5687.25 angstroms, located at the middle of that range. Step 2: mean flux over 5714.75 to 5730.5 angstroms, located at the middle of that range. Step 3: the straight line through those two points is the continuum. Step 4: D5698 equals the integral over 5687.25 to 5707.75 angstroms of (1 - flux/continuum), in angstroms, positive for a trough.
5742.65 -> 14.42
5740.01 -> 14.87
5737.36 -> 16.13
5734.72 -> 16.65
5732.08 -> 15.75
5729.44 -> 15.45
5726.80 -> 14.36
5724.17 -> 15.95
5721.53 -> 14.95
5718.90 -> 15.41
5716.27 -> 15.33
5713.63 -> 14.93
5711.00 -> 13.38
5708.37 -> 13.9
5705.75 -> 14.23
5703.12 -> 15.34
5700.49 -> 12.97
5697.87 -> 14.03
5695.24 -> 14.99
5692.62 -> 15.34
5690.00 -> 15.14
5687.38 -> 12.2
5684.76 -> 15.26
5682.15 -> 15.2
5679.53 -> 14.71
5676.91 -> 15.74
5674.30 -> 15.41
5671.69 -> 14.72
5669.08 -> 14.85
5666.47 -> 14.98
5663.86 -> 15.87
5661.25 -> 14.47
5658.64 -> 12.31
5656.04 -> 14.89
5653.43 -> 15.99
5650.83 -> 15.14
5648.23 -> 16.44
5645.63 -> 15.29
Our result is 1.0 angstroms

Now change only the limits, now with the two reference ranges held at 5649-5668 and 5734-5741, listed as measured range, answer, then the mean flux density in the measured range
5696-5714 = 1.57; 14.1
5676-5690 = 0.48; 14.6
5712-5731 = 0.58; 15.2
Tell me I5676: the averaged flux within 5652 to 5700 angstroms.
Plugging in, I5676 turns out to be 14.8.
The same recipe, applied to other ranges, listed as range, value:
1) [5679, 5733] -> 14.7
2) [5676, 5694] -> 14.8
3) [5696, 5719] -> 14.3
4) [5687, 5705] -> 14.4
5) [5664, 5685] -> 15.1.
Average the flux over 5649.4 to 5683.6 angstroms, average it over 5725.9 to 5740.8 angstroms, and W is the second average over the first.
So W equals 1.0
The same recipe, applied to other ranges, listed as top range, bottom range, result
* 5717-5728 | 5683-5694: 1.05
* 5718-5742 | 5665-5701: 1.05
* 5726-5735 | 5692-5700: 1.06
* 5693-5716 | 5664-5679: 0.94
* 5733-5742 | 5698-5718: 1.10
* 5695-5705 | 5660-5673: 0.95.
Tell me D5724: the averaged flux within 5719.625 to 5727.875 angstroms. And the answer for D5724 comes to 15.1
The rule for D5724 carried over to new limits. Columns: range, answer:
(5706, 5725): 14.8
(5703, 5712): 14.1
